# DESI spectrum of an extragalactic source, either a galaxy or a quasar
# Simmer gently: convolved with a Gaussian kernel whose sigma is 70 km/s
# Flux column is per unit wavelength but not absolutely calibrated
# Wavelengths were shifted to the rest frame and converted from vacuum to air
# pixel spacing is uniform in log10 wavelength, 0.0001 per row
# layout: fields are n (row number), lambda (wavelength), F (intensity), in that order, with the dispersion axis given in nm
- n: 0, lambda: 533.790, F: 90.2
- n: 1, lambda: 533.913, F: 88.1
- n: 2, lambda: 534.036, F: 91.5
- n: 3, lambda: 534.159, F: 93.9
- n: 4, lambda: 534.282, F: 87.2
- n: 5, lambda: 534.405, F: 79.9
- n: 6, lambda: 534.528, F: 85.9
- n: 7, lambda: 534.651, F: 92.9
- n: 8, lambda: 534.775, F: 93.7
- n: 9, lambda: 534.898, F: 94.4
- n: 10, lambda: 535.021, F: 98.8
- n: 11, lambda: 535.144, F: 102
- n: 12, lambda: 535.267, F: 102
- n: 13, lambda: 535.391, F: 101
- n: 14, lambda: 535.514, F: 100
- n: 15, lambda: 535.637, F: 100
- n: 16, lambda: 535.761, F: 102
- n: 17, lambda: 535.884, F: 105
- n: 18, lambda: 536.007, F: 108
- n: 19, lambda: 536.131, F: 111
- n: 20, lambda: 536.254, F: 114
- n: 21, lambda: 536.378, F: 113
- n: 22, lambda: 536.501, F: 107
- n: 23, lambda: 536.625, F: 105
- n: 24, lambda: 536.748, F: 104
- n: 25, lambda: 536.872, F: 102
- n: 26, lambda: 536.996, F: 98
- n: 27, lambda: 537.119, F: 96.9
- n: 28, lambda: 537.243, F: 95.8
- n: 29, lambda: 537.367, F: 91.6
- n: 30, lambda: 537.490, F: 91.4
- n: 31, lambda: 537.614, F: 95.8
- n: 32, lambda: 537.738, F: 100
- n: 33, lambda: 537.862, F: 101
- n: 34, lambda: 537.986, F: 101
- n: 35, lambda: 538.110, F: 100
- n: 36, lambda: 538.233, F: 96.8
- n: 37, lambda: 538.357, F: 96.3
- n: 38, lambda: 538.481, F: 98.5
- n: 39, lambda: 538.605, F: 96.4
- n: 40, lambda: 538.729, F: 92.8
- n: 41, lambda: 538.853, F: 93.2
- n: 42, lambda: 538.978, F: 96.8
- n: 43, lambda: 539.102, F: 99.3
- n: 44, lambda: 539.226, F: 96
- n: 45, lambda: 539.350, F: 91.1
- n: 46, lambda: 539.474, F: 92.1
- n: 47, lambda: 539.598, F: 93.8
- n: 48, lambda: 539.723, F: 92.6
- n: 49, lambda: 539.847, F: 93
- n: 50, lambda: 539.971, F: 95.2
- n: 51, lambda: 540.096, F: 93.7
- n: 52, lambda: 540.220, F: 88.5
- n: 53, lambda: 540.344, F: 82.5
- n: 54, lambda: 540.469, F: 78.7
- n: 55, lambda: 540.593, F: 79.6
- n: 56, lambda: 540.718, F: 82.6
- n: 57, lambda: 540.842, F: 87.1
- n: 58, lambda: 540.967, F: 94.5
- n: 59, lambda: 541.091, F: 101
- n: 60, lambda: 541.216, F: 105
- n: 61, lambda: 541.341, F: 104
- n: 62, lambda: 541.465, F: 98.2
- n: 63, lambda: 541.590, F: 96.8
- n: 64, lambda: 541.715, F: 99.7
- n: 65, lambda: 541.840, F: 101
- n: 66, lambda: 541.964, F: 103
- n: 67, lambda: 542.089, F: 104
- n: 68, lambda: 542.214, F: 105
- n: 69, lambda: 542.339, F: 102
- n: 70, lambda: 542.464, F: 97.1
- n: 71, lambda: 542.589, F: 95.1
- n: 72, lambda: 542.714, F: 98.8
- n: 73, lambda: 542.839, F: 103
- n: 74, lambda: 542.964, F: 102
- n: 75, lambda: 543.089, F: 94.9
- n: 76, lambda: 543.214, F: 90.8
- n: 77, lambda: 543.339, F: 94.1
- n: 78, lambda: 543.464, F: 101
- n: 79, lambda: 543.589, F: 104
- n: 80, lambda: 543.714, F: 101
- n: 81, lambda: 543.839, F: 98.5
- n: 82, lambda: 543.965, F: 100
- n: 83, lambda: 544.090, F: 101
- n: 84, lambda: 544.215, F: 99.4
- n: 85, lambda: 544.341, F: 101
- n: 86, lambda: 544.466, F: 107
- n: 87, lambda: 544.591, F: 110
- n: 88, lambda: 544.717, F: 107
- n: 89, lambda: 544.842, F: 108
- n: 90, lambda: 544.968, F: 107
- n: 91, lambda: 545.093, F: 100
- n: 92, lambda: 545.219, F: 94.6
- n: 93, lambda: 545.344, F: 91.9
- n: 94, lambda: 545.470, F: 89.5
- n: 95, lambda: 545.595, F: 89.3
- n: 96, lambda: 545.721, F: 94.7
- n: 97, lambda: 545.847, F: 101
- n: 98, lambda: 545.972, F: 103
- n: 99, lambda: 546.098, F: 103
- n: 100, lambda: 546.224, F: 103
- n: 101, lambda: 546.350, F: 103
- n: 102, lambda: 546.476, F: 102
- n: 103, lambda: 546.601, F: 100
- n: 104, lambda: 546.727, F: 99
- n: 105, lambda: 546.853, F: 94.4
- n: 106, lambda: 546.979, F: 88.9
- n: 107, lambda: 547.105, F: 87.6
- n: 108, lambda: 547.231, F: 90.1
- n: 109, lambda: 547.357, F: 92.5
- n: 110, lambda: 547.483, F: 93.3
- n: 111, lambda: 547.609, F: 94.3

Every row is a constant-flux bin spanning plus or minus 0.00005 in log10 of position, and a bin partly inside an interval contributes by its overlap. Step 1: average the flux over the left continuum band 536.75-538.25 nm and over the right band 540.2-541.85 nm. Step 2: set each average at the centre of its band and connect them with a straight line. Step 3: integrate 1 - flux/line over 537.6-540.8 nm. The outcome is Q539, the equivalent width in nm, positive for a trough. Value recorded 0.07 nm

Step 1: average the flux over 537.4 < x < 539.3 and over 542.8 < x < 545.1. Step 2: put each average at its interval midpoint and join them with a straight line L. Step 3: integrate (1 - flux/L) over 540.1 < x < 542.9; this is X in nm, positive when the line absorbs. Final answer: 0.11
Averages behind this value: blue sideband 96.9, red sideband 102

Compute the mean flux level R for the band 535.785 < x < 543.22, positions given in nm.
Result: 97.6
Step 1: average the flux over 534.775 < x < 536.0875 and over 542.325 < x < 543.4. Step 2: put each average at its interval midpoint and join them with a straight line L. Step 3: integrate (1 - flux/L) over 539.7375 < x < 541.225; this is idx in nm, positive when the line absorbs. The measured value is 0.13 nm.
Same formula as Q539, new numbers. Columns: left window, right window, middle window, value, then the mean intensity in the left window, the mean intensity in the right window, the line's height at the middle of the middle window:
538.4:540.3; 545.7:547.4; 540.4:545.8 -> -0.133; 94.1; 97.4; 95.8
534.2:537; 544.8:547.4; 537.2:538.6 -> 0.035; 100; 97.2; 99.6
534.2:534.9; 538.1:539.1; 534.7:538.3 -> -0.342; 88.6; 96.4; 92.3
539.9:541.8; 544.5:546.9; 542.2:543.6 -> -0.041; 92.6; 100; 95.8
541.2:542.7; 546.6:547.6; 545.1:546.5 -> -0.043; 101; 92.8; 94.8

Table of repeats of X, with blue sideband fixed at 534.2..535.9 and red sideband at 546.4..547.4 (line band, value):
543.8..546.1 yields -0.13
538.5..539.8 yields 0.01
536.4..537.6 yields -0.05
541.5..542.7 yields -0.07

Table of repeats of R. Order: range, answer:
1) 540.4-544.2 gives 97.5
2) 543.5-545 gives 104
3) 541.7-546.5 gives 100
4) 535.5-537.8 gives 102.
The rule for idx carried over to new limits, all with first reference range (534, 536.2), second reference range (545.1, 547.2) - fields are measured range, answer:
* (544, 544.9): -0.074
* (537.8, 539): -0.003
